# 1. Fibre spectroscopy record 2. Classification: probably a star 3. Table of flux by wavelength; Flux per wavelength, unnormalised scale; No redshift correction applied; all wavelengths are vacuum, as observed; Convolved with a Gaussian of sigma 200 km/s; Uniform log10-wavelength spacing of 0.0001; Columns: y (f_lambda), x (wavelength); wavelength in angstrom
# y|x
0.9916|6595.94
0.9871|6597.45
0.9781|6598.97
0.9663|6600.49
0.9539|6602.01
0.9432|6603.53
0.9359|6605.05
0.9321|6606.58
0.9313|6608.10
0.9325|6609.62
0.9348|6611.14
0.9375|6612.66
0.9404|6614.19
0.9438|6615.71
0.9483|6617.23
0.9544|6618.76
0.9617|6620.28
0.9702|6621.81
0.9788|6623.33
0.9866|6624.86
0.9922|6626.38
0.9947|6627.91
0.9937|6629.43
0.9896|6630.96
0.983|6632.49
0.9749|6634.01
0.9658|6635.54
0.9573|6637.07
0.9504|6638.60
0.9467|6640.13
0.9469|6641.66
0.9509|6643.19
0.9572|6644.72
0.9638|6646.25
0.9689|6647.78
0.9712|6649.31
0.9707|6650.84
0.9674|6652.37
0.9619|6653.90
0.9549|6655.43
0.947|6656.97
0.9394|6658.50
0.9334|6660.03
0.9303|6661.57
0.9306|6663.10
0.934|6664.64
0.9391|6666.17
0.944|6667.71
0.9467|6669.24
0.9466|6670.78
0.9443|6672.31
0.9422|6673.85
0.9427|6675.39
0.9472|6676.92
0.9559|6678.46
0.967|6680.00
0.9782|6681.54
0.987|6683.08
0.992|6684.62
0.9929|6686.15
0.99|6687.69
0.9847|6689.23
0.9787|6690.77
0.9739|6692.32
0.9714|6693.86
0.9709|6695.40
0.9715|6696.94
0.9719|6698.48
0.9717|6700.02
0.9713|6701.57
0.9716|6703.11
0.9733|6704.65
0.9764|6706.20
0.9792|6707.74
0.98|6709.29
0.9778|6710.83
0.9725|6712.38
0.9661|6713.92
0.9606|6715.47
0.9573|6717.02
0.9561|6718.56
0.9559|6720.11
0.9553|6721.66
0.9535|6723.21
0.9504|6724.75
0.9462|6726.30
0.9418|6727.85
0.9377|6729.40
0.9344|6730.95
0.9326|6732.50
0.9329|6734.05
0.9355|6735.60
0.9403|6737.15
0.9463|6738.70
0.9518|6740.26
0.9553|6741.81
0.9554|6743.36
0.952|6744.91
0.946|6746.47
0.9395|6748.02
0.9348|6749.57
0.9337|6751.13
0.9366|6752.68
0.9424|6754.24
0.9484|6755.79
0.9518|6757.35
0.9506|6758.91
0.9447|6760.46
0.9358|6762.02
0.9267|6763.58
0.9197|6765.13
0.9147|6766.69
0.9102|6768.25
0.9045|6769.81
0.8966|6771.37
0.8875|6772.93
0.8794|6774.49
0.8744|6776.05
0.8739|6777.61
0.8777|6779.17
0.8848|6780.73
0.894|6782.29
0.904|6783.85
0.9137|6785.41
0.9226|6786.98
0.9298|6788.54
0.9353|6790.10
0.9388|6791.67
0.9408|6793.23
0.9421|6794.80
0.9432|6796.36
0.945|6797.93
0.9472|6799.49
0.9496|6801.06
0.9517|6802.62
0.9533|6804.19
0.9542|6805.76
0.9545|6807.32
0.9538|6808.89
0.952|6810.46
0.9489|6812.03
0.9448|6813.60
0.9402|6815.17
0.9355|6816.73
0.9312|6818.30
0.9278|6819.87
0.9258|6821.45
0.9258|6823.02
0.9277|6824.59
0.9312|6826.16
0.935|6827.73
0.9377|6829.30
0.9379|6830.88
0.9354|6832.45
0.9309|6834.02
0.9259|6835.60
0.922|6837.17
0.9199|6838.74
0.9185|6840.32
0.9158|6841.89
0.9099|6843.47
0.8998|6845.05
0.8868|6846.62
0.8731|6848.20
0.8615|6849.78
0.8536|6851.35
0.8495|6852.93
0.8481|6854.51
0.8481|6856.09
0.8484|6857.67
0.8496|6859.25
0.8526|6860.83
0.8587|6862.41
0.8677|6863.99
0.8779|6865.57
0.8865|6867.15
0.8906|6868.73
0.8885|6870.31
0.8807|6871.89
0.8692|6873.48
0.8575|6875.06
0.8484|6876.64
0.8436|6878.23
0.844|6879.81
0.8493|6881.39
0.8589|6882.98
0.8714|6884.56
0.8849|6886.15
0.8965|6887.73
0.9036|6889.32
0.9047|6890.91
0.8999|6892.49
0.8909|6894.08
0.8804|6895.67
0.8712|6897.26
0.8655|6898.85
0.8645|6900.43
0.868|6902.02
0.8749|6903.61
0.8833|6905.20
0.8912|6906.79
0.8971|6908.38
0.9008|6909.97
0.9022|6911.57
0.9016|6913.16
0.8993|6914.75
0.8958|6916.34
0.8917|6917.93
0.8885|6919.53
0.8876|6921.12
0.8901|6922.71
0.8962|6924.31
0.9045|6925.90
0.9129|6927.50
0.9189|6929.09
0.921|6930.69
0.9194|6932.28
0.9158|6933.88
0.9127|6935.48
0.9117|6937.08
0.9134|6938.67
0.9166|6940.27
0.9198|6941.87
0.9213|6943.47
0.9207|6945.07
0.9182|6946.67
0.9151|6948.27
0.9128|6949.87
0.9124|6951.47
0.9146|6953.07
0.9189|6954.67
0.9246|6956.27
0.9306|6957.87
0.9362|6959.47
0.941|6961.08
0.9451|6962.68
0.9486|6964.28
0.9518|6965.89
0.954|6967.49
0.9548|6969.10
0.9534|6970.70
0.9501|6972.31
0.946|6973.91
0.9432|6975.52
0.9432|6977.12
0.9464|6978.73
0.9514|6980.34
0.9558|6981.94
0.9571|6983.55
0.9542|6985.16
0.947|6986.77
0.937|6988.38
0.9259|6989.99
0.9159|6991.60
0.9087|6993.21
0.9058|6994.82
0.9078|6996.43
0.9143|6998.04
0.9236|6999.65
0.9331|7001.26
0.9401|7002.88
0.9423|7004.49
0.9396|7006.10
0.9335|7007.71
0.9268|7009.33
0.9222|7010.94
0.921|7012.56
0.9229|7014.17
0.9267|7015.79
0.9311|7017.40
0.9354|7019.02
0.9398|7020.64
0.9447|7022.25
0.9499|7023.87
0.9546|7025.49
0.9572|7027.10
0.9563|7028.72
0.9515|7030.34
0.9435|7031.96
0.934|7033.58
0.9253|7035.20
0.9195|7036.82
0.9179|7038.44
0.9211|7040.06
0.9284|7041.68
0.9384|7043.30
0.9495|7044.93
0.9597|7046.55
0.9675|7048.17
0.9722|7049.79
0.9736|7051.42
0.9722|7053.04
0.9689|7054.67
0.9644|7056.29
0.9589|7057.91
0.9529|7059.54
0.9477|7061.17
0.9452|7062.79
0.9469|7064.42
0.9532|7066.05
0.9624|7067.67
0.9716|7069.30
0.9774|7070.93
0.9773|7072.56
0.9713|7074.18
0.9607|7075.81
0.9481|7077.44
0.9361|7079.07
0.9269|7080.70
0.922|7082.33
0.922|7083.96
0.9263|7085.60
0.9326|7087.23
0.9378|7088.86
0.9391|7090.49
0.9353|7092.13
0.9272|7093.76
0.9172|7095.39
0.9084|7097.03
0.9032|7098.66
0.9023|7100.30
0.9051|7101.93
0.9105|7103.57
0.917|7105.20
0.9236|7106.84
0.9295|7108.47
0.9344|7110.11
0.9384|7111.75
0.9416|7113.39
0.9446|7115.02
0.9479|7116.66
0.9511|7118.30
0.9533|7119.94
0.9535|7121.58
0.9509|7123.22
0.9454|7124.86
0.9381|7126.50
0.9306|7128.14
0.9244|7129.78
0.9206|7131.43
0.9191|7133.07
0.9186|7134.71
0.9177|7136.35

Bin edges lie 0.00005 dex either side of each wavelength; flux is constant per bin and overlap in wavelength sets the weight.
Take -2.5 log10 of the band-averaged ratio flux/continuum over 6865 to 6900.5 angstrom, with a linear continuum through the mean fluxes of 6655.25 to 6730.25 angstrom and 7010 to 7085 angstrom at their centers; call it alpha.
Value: 0.09 mag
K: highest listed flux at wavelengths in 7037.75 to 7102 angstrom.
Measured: 0.9774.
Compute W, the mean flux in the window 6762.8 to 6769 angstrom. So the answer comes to 0.918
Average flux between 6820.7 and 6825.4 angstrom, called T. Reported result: 0.927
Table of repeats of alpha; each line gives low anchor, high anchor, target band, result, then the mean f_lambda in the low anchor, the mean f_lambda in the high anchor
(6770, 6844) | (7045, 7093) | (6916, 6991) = 0.017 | 0.926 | 0.953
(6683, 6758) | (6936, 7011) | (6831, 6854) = 0.053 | 0.959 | 0.932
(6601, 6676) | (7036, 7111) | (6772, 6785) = 0.076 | 0.954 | 0.941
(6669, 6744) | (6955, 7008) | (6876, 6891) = 0.093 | 0.961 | 0.938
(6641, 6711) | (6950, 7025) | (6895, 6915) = 0.069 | 0.962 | 0.935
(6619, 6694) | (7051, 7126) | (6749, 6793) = 0.047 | 0.963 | 0.942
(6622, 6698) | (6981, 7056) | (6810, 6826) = 0.020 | 0.964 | 0.939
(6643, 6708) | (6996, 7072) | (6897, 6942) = 0.061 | 0.962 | 0.944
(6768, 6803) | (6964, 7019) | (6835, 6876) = 0.052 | 0.915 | 0.936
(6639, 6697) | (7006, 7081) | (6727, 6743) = 0.018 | 0.959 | 0.947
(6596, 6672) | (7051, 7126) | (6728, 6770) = 0.017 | 0.957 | 0.942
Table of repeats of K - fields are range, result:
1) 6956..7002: 0.9571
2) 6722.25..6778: 0.9554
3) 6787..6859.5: 0.9545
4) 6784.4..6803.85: 0.9517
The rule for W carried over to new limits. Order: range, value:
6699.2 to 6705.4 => 0.972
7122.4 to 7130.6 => 0.938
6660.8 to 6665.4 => 0.931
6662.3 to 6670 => 0.939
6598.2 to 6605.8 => 0.956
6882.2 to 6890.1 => 0.883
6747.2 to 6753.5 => 0.937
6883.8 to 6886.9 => 0.877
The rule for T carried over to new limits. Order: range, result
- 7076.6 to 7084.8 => 0.93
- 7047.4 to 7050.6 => 0.971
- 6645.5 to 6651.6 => 0.969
